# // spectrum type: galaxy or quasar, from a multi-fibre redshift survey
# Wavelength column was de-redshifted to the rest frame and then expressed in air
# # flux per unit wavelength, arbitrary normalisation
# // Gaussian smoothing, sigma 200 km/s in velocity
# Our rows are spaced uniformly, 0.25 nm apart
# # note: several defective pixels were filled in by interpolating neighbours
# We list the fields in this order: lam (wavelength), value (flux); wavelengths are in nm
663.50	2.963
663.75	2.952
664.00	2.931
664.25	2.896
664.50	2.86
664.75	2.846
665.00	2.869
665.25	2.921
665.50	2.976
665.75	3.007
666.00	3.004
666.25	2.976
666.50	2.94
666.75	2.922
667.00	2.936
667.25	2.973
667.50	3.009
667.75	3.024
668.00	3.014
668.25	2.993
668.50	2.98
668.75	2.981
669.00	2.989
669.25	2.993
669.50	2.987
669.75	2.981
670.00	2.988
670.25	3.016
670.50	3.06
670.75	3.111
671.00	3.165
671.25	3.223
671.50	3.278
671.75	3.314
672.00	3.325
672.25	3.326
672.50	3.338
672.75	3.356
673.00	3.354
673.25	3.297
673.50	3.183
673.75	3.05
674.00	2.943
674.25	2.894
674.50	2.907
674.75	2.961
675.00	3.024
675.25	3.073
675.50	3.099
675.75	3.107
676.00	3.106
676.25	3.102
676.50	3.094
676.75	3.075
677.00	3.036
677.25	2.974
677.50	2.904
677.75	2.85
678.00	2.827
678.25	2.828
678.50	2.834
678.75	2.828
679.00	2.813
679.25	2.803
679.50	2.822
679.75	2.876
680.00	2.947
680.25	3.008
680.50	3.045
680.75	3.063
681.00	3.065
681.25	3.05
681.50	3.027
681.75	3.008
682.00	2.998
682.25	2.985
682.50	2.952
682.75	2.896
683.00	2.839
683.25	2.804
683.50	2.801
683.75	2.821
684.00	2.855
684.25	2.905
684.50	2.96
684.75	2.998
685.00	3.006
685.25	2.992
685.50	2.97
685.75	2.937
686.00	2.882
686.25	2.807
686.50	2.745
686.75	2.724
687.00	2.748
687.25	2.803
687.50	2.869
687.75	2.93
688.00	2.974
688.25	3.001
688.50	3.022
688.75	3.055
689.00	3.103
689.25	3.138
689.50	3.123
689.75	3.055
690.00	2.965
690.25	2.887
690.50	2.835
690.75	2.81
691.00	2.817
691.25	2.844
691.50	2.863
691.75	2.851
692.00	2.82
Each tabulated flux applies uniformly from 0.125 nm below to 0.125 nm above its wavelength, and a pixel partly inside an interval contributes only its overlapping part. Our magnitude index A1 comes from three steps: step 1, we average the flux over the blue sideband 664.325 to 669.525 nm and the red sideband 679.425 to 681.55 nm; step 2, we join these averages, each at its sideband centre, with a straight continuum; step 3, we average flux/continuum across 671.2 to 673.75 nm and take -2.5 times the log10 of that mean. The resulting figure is -0.11 mag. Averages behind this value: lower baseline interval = 2.96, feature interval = 3.29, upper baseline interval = 2.99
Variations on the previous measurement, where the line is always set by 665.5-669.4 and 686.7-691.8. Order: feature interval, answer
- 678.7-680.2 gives 0.04 mag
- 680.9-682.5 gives -0.03 mag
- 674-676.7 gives -0.03 mag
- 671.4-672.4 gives -0.12 mag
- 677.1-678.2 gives 0.03 mag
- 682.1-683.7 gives 0.02 mag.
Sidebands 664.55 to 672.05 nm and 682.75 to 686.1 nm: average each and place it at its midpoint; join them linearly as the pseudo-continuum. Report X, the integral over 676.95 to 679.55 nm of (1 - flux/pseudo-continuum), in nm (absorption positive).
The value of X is 0.08 nm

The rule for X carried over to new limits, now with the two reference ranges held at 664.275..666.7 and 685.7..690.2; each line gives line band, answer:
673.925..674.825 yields 0.00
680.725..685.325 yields -0.02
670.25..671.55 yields -0.09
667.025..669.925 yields -0.06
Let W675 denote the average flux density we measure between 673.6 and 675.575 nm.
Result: 2.99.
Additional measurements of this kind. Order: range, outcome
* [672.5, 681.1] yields 3.01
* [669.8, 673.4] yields 3.22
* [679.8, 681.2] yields 3.02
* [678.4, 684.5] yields 2.92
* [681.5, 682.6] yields 2.99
